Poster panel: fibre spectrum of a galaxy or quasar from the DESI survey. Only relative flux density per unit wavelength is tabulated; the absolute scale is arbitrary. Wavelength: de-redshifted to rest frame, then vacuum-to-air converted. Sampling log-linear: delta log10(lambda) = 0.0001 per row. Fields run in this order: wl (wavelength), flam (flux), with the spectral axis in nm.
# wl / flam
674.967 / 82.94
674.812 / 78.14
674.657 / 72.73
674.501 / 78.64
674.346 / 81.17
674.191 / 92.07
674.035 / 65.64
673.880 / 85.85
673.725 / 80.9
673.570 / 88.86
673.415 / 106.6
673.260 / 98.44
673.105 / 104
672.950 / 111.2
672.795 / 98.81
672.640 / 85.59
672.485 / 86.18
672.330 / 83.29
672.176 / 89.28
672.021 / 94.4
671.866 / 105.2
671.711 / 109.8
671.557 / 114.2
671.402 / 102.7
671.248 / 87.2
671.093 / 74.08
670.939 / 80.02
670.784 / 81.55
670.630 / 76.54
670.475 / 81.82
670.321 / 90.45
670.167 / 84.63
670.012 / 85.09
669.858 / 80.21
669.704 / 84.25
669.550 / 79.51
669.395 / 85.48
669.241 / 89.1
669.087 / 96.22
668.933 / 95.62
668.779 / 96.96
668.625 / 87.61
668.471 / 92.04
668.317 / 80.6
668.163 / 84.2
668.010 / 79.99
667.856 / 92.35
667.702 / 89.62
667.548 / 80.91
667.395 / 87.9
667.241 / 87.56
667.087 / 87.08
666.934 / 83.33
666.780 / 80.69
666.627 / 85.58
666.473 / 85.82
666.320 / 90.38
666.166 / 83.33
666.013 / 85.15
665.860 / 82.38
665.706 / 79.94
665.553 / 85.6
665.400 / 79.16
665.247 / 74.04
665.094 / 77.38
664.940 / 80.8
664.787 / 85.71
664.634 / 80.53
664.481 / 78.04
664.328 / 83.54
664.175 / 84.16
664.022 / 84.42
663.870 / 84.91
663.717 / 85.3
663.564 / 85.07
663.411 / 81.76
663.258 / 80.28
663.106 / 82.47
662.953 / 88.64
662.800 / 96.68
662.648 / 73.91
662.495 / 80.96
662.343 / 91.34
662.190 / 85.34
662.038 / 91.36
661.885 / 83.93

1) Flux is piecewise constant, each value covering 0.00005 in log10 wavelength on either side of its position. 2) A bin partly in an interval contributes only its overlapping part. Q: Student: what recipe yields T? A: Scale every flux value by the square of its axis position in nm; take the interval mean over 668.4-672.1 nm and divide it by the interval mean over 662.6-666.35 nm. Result 1.1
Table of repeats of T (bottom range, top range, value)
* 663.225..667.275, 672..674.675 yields 1.10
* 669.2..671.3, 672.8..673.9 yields 1.19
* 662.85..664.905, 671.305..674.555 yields 1.15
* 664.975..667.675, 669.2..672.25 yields 1.08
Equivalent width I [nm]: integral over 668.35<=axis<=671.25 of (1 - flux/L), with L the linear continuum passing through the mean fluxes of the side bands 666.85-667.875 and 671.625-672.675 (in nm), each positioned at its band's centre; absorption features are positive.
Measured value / 0.15 nm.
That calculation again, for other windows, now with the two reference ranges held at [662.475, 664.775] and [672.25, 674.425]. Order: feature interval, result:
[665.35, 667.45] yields 0.023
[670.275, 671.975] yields -0.043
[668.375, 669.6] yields -0.042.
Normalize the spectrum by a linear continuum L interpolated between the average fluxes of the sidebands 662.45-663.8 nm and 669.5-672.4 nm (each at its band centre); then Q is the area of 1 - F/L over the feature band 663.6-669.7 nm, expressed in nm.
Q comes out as 0.08 nm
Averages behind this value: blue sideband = 83.9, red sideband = 88.8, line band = 84.9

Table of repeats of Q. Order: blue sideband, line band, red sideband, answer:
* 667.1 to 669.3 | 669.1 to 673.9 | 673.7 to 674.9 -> -0.414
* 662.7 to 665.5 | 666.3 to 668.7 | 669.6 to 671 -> -0.090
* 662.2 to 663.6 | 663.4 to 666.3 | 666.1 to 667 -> 0.081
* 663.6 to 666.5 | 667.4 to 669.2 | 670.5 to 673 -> -0.030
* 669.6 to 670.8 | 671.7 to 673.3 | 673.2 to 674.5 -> -0.205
